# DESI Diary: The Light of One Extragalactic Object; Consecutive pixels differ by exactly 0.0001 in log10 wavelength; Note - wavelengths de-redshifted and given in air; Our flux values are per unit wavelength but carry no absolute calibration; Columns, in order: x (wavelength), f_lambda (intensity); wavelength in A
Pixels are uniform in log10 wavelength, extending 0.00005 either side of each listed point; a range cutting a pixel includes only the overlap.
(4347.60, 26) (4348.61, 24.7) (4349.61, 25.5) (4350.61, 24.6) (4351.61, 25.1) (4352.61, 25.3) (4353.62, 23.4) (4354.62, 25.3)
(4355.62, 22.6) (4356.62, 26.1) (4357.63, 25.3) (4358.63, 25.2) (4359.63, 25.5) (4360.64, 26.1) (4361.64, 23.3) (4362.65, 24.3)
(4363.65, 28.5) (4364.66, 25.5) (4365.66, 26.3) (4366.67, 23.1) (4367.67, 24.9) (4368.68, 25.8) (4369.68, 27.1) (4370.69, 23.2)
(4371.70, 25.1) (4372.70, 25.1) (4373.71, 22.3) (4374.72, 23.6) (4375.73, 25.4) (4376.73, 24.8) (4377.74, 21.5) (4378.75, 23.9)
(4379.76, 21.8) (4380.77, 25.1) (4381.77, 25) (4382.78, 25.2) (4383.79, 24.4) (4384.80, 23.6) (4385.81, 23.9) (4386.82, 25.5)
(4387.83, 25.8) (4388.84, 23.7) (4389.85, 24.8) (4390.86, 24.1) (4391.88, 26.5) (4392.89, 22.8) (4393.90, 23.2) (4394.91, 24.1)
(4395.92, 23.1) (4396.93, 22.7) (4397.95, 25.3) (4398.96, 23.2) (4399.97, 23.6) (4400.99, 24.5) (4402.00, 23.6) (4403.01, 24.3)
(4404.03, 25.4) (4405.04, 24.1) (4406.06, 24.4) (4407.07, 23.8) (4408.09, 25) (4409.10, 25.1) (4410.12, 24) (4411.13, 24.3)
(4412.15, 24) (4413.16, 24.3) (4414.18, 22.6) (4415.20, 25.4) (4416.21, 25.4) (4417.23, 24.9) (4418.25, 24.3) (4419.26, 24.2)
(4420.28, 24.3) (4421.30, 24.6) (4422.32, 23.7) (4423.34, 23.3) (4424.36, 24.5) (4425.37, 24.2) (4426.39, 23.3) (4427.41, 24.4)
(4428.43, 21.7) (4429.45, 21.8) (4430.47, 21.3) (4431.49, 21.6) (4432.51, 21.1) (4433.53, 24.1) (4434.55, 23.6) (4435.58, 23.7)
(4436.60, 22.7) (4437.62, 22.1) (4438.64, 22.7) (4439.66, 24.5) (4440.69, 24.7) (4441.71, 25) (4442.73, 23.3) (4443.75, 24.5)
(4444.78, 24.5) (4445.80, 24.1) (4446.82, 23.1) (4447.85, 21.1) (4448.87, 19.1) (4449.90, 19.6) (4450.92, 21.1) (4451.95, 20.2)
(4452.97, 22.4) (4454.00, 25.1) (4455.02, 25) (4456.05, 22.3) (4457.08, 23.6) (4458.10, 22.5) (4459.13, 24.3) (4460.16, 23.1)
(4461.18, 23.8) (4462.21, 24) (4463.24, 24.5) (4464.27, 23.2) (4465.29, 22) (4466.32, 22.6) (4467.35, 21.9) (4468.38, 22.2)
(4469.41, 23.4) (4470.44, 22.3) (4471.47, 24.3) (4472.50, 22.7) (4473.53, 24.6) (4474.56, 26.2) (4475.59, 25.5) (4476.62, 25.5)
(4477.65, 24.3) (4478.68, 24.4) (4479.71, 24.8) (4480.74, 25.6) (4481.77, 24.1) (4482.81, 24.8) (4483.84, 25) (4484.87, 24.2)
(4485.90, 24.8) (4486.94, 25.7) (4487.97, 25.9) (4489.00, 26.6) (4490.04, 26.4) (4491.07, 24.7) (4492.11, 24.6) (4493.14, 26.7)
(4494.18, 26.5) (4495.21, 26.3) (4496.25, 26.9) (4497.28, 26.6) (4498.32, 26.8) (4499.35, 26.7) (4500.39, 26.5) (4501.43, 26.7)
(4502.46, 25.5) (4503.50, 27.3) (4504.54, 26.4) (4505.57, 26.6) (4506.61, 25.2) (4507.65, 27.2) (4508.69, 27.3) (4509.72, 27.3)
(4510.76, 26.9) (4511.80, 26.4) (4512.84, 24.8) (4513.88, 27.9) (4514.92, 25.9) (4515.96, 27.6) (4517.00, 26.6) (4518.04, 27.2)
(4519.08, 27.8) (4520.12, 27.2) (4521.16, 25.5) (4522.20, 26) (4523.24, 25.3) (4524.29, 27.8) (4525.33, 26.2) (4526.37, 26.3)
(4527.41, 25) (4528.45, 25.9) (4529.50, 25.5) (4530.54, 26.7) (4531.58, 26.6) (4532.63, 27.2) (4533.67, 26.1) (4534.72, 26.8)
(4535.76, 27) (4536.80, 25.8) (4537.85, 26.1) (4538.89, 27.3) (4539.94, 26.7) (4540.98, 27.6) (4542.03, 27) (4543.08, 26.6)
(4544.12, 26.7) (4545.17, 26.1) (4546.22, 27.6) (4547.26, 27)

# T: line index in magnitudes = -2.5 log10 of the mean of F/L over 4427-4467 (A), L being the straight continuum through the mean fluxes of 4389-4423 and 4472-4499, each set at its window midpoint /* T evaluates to 0.087 mag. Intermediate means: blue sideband 24.2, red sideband 25.4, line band 22.9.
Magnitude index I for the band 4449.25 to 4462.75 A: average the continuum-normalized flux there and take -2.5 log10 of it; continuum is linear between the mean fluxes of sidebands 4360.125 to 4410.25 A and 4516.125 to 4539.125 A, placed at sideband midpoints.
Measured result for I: 0.119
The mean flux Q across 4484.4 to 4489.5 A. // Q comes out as 25.5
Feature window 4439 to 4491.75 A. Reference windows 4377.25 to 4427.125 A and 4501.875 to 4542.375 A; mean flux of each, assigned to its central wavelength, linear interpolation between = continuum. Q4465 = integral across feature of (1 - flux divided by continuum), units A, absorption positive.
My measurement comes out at 3.41 A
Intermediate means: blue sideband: 24.2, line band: 23.8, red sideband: 26.6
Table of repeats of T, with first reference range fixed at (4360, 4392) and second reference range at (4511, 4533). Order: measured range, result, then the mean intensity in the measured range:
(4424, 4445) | 0.09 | 23.3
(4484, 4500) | 0.01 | 25.9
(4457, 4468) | 0.11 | 23.2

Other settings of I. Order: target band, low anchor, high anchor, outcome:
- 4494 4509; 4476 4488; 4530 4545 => -0.04 mag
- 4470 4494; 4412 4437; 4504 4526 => 0.02 mag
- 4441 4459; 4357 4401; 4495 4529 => 0.13 mag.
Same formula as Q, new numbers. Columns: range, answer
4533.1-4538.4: 26.4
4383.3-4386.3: 24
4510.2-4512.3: 26.6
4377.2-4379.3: 22.7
